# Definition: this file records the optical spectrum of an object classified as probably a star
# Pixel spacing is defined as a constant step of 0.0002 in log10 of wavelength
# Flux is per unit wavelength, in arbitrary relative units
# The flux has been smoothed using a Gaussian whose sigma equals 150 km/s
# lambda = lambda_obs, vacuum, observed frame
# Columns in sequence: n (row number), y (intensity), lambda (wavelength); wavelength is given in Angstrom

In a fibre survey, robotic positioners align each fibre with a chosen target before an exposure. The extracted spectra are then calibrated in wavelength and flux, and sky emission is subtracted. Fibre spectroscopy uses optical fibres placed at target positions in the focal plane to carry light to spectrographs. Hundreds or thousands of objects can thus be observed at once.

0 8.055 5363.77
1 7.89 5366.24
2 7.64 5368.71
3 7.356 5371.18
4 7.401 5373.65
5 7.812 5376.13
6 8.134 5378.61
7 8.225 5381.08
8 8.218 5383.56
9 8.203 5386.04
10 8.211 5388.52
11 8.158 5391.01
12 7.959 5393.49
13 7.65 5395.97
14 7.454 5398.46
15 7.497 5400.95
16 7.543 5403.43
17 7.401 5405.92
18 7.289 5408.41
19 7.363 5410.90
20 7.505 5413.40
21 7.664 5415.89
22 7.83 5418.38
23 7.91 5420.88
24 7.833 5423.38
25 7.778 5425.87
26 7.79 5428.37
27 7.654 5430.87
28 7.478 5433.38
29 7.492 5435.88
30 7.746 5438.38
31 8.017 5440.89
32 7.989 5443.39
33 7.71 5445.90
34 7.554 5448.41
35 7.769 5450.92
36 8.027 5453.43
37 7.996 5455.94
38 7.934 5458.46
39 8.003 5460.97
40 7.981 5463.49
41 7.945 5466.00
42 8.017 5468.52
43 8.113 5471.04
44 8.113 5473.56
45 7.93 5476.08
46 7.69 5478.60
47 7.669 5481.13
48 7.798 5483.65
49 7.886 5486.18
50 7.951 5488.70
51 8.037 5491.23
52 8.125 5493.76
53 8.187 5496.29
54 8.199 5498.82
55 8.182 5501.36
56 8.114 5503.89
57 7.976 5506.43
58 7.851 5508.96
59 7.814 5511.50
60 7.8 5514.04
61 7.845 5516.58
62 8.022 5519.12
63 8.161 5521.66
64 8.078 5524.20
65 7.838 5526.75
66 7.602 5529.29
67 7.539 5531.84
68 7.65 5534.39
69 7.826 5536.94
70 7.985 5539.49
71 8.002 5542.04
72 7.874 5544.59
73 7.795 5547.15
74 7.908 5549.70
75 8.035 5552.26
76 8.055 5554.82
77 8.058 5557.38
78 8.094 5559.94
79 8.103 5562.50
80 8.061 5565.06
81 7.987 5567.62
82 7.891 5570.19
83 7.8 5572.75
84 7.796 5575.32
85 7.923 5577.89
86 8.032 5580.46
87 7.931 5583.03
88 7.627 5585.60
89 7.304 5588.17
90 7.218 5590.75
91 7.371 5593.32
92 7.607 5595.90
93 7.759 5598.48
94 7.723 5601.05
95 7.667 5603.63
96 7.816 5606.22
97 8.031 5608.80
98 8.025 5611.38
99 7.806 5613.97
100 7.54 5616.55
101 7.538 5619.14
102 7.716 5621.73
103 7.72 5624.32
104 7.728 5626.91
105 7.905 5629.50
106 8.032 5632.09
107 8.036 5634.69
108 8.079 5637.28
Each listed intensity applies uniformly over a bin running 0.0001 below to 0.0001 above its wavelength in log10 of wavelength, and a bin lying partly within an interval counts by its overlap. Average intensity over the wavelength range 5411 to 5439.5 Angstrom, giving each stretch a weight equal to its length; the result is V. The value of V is 7.68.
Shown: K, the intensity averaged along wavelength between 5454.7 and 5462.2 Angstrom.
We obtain 7.97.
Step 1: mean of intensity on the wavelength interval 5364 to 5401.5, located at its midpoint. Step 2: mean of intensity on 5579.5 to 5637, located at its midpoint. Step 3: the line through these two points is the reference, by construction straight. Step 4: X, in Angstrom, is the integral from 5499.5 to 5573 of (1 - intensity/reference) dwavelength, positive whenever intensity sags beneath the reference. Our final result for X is -1.5 Angstrom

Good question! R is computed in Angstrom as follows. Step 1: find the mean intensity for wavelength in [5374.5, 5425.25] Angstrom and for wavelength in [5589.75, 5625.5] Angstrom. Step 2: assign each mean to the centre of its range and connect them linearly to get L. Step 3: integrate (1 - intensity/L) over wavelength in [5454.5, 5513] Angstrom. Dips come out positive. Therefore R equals -1.7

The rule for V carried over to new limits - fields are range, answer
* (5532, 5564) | 7.93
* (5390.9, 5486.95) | 7.77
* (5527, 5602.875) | 7.81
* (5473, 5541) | 7.92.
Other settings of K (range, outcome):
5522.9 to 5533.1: 7.77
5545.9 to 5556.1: 7.95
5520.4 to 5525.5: 8.11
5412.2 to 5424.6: 7.75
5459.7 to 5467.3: 7.98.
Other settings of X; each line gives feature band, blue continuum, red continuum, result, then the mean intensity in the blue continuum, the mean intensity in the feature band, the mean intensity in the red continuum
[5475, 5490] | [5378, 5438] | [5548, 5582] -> 0.08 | 7.76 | 7.82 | 7.98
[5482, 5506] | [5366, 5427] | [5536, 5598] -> -0.73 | 7.76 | 8.04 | 7.84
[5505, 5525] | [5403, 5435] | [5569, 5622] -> -0.70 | 7.62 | 7.94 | 7.72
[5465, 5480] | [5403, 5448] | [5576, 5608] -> -0.58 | 7.67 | 7.96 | 7.67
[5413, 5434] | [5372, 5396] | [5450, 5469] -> 0.66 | 8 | 7.73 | 7.96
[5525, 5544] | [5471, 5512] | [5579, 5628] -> 0.19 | 7.98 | 7.79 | 7.69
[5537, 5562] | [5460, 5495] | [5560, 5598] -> -0.49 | 7.95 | 7.97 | 7.77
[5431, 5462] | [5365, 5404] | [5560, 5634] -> 0.08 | 7.84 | 7.8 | 7.78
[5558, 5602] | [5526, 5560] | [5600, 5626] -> 0.15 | 7.87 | 7.78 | 7.76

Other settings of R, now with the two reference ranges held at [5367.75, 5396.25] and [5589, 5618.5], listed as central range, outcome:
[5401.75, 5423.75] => 0.87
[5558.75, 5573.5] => -0.53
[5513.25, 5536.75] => -0.21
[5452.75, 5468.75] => -0.29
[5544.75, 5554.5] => -0.23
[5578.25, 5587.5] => -0.16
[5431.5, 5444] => 0.22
